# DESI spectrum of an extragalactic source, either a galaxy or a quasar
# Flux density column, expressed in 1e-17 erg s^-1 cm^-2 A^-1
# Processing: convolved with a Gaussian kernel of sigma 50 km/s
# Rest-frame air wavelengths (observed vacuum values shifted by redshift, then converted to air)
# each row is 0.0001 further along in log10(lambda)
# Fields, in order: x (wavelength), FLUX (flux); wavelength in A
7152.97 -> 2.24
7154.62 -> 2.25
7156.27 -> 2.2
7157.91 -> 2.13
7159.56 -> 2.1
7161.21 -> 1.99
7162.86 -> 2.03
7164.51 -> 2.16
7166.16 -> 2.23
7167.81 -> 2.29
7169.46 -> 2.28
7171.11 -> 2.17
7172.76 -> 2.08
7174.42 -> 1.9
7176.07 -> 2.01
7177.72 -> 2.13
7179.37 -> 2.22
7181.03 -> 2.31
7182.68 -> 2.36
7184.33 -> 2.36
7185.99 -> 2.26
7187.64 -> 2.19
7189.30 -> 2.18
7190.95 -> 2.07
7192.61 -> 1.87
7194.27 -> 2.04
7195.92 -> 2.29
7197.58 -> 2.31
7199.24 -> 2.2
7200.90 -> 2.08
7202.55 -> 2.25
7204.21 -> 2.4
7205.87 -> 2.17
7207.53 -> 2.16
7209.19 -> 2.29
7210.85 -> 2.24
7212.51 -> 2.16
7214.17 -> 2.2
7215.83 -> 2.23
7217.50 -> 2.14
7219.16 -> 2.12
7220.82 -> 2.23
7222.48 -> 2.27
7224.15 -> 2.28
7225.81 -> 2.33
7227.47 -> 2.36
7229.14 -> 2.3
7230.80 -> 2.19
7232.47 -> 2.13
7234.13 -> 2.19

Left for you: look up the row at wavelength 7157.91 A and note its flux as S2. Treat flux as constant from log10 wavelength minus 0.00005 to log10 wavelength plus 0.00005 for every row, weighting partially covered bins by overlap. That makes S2 2.13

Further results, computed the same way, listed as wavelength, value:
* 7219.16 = 2.12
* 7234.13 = 2.19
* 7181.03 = 2.31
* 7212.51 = 2.16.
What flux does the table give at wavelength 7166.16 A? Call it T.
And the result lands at 2.23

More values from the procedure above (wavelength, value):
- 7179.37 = 2.22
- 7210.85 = 2.24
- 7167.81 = 2.29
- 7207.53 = 2.16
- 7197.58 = 2.31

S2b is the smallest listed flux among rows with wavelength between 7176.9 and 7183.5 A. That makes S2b 2.13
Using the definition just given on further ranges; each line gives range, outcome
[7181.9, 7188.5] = 2.19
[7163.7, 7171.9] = 2.16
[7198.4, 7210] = 2.08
